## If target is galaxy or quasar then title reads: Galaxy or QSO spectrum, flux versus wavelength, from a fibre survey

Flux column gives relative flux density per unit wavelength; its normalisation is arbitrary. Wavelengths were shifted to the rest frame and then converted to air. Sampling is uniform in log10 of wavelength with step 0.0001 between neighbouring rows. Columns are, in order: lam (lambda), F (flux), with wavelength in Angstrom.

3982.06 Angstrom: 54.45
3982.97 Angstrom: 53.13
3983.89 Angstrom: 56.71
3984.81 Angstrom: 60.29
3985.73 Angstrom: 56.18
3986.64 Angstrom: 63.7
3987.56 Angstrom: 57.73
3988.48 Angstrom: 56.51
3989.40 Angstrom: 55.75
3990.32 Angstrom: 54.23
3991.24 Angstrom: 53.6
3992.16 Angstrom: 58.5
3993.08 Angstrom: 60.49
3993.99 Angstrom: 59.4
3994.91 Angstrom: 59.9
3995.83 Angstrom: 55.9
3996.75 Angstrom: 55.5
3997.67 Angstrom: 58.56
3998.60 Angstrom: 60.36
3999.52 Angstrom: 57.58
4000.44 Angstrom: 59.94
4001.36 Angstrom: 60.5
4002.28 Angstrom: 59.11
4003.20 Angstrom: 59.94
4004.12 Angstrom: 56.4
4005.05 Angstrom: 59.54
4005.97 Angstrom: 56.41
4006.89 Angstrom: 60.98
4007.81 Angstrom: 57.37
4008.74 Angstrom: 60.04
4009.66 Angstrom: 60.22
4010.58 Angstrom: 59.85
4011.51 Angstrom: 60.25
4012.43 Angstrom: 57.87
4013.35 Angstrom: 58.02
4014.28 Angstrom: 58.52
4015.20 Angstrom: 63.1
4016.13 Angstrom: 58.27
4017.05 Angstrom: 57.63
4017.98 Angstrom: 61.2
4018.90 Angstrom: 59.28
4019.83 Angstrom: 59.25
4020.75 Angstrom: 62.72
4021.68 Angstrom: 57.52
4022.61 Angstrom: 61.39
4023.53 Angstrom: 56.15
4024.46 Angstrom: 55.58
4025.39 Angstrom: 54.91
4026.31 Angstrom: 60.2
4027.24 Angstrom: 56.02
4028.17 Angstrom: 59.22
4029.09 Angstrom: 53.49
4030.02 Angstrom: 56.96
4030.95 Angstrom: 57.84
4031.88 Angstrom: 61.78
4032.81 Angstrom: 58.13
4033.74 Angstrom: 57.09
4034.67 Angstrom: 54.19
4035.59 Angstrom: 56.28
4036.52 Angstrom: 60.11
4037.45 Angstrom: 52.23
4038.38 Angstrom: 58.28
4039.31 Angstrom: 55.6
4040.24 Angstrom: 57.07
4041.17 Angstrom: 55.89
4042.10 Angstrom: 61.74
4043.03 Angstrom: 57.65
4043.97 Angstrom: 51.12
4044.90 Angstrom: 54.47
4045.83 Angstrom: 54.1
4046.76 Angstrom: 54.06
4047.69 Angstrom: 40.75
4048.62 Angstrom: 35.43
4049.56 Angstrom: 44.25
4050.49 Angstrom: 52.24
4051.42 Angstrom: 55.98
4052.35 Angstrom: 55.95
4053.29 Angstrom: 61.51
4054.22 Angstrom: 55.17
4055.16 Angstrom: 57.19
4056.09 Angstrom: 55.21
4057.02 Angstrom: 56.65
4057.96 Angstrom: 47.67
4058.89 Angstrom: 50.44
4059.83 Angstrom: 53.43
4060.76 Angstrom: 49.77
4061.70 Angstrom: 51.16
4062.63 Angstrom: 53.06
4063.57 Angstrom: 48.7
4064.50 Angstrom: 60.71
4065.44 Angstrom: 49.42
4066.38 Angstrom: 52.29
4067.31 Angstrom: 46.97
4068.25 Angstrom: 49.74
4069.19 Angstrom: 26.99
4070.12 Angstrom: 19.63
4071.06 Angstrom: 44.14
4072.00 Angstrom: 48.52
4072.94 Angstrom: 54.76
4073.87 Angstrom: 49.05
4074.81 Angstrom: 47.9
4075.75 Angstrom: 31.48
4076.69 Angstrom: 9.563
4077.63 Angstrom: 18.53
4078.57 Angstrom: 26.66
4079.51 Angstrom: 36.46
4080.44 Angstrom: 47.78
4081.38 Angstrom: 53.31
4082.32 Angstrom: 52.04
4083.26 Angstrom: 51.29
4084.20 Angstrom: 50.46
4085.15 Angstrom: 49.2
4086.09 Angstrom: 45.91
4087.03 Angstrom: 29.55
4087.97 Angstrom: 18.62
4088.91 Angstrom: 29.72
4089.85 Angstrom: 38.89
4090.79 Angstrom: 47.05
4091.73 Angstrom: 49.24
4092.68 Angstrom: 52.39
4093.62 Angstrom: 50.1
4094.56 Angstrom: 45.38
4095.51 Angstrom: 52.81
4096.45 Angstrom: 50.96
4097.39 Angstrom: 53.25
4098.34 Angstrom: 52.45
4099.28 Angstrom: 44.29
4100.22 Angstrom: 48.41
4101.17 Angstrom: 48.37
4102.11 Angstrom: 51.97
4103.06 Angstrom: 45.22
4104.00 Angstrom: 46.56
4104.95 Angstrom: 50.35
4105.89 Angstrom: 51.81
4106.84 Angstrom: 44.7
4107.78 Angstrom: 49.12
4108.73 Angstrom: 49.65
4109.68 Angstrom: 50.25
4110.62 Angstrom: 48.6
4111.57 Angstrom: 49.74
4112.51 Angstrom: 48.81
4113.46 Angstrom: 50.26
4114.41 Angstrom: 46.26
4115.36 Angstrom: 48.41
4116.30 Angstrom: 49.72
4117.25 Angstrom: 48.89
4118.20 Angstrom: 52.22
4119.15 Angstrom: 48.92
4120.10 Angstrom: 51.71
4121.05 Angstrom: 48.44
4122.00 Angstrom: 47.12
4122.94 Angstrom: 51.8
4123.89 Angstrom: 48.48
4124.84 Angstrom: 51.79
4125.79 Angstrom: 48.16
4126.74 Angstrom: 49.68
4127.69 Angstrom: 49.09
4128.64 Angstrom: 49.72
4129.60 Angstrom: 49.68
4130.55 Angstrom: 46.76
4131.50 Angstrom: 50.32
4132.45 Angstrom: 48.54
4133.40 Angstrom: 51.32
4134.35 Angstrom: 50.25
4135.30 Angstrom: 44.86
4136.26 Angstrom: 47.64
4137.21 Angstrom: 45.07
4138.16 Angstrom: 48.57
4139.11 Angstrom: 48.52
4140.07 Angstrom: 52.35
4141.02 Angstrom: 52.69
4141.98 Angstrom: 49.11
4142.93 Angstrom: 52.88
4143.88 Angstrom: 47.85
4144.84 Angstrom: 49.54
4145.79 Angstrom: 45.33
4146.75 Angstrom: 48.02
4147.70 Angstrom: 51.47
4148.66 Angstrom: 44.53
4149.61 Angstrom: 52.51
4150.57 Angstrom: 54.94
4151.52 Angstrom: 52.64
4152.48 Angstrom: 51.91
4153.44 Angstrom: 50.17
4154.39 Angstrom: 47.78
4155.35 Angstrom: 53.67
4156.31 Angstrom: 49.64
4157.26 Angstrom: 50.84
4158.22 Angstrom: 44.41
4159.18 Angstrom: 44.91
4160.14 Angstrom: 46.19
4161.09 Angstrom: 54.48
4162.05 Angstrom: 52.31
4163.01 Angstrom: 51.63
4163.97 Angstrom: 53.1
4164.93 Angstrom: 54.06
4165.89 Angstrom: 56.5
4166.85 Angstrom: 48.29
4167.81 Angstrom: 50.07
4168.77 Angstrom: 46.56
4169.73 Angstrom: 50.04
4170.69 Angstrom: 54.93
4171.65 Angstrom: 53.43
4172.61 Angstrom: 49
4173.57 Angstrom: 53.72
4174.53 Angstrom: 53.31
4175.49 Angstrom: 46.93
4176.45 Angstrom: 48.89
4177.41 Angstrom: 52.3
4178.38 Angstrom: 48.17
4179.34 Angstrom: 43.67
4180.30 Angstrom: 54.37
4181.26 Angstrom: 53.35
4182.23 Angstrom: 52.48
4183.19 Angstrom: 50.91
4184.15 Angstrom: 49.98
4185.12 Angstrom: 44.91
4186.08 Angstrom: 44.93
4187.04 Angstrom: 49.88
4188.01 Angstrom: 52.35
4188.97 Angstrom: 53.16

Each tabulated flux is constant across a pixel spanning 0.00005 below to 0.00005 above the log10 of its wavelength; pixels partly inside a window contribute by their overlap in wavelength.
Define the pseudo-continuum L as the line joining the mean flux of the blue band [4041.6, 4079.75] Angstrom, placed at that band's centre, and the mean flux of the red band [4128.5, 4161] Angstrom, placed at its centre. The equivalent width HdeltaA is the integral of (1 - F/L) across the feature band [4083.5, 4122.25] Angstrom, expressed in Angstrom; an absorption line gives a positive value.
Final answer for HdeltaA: 0.8 Angstrom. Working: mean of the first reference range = 47.1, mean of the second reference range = 49.3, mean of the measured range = 47.2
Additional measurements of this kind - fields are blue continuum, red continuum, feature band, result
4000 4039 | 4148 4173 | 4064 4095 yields 7.4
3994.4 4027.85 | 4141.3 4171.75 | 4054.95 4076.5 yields 3.2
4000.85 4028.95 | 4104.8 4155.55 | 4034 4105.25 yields 8.7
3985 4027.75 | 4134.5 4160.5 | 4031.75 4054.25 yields 0.7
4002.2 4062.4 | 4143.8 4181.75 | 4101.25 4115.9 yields 1.1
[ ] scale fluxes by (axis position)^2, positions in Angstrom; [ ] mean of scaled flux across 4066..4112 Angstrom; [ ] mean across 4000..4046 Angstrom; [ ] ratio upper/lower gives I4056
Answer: 0.8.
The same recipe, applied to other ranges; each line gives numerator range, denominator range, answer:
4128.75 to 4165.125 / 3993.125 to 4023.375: 0.90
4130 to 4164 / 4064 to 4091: 1.26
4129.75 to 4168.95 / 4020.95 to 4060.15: 0.95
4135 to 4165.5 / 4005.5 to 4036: 0.91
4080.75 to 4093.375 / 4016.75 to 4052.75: 0.81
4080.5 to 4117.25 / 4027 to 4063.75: 0.90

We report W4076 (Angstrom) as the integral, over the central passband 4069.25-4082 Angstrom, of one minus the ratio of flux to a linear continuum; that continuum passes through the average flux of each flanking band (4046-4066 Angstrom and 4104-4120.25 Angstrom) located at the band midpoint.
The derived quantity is 3.40 Angstrom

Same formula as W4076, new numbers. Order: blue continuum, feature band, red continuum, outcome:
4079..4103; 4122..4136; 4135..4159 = -0.3 Angstrom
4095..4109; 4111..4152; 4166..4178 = 0.4 Angstrom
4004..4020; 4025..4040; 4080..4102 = -0.3 Angstrom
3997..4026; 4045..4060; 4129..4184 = 1.2 Angstrom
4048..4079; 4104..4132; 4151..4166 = -0.3 Angstrom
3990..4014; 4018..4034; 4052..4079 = -1.3 Angstrom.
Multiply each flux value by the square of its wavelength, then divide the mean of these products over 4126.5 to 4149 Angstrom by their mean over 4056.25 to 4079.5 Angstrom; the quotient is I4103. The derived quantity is 1.16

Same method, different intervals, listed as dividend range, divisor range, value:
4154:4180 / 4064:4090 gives 1.29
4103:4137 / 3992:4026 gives 0.88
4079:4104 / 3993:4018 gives 0.81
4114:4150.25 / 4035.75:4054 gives 0.96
